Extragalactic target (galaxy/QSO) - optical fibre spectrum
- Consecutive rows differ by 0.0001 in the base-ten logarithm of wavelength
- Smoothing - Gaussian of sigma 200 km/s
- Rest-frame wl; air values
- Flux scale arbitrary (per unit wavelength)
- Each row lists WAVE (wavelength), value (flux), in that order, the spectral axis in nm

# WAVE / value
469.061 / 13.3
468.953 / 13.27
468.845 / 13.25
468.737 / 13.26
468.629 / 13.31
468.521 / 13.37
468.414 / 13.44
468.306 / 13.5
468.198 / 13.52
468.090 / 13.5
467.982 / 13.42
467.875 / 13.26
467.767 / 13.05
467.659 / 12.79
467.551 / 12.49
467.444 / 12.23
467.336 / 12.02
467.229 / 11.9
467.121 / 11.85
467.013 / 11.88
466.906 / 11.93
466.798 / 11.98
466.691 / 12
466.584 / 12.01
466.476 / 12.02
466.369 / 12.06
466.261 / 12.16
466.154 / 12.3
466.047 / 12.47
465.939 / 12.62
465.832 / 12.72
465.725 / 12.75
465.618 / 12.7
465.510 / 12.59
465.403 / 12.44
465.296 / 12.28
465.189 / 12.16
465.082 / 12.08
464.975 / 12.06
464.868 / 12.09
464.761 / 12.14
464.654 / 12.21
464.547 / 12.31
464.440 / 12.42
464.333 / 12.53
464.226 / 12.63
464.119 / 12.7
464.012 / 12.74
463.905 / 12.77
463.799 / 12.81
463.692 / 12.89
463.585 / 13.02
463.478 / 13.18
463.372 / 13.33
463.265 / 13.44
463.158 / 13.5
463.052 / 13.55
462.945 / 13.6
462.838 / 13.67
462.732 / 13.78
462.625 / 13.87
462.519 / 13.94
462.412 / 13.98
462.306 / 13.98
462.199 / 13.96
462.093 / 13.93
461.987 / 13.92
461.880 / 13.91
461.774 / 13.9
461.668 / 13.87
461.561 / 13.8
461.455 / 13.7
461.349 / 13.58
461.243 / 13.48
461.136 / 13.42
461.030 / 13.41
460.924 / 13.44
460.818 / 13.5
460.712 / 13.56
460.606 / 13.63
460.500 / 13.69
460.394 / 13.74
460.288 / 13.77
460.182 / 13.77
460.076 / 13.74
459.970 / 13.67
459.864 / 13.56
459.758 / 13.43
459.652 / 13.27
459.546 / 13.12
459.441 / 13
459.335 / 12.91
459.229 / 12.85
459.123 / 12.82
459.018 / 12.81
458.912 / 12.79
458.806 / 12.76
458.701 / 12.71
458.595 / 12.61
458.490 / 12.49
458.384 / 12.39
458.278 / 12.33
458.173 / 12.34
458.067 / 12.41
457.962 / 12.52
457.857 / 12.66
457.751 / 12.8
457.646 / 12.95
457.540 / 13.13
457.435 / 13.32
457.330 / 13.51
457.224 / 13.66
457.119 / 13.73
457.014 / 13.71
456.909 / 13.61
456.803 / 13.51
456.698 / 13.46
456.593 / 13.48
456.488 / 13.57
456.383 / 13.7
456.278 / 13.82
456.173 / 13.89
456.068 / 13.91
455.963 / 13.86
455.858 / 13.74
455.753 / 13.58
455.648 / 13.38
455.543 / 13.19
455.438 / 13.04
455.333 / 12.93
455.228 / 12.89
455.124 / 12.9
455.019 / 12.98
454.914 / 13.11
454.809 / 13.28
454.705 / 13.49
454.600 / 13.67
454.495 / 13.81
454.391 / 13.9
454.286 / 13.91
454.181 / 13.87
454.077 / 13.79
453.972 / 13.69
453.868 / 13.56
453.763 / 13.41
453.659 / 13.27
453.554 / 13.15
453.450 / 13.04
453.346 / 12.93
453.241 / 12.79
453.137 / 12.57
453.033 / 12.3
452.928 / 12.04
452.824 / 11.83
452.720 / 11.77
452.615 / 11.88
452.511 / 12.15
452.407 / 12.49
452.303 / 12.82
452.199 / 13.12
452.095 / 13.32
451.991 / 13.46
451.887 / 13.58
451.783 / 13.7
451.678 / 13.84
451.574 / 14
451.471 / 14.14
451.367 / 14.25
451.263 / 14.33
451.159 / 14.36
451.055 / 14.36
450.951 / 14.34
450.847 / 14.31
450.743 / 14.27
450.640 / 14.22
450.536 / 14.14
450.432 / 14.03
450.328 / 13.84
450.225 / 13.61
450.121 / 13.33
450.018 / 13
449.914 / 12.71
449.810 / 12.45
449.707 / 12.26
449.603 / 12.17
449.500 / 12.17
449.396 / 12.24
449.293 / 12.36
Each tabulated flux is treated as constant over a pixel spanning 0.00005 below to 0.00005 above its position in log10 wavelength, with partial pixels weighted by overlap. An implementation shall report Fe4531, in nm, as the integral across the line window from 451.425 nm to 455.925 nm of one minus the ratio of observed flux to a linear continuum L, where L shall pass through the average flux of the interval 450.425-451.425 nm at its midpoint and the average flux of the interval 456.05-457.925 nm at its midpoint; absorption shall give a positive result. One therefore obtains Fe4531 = 0.233 nm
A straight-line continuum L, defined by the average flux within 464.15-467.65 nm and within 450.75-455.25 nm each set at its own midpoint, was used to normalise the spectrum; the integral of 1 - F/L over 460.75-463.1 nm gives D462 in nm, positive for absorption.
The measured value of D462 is -0.21 nm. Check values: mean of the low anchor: 13.3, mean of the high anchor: 12.3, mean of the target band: 13.7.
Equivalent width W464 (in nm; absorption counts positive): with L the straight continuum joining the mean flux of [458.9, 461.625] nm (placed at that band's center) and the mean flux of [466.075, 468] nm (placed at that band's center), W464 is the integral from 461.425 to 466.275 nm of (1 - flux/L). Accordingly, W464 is -0.08 nm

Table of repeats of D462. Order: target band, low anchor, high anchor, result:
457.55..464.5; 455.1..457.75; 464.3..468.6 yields -0.13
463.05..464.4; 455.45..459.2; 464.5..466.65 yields -0.05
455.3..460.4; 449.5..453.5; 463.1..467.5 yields -0.14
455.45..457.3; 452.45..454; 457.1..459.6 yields -0.12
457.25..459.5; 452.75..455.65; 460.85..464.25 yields 0.09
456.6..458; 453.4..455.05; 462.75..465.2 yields 0.00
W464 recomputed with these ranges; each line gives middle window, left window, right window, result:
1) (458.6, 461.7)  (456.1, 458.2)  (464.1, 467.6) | -0.099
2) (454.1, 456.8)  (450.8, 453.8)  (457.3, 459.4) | -0.109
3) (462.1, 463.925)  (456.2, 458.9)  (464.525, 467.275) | -0.144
